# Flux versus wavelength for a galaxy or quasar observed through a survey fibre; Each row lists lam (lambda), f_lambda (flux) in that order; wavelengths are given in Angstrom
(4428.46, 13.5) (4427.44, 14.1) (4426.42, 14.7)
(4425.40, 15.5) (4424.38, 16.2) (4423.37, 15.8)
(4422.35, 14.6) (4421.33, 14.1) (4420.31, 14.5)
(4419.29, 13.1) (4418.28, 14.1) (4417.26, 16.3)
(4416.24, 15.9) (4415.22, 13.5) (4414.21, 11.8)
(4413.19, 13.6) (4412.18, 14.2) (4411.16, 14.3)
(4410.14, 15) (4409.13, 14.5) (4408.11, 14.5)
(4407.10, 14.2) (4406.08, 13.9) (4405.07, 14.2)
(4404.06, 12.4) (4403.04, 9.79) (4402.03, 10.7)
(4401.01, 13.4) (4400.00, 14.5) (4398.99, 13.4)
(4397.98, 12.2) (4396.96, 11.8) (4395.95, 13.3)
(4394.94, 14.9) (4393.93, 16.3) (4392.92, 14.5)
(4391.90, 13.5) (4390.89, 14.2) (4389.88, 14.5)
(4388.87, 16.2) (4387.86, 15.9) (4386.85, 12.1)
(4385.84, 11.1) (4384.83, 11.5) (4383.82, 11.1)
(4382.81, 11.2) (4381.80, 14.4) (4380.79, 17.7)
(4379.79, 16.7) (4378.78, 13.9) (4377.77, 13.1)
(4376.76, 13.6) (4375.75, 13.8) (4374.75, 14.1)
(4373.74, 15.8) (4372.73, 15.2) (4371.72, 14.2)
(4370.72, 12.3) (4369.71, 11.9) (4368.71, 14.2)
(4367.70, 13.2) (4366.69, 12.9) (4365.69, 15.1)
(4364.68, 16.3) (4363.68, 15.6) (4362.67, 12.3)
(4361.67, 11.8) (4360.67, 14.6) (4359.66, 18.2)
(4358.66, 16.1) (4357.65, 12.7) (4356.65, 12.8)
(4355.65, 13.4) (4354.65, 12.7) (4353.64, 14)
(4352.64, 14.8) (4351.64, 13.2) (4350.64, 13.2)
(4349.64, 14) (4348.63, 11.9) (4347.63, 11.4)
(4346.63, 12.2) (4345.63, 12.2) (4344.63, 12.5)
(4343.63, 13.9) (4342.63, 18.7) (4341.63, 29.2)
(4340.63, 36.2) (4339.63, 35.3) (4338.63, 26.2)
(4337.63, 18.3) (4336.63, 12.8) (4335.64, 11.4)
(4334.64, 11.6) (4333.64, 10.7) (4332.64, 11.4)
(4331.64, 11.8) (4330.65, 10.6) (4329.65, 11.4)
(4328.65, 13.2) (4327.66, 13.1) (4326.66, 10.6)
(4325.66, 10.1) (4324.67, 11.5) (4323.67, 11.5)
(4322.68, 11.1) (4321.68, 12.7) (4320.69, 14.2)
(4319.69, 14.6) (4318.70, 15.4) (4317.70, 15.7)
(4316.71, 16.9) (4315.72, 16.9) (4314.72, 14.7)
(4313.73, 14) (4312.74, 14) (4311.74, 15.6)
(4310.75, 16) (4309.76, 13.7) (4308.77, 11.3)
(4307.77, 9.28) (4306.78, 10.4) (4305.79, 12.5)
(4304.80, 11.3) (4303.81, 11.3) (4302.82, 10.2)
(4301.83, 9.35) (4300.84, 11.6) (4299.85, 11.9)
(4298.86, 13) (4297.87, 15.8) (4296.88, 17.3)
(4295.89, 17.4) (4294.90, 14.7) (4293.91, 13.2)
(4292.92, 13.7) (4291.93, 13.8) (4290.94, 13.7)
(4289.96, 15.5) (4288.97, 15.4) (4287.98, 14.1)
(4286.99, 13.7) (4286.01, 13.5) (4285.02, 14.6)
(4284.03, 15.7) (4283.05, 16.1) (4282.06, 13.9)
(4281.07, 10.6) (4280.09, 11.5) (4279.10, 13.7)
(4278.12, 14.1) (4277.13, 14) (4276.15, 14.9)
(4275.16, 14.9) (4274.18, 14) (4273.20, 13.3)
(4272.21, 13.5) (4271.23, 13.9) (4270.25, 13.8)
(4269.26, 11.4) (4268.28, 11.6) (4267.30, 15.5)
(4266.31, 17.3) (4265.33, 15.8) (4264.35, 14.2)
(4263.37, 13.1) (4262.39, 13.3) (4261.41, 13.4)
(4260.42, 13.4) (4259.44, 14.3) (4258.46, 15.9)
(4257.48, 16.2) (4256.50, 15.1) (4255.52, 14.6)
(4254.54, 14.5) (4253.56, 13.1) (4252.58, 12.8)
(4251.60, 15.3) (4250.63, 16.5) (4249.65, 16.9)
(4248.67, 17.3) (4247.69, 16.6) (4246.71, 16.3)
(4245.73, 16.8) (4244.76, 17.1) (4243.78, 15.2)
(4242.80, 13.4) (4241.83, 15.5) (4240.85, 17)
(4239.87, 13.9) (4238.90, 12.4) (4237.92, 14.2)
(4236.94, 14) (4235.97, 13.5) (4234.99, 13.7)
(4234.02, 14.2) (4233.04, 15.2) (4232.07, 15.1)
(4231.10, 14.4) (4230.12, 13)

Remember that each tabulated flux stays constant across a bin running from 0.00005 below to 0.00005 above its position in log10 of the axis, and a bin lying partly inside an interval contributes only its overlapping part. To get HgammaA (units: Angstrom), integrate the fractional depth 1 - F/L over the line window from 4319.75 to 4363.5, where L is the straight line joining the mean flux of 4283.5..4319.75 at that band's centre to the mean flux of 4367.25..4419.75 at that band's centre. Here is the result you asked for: -2.8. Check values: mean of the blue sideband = 13.8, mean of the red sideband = 13.8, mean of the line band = 14.7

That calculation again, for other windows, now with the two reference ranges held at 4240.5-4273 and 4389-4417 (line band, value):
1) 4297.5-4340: 2.4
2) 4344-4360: 0.8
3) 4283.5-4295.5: 0.2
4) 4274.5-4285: 0.5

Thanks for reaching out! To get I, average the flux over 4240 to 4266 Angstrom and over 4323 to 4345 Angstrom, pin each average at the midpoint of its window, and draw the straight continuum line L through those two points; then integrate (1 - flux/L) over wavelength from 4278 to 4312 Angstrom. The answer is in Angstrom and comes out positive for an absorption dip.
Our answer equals 4.77 Angstrom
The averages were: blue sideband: 15.1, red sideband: 16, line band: 13.4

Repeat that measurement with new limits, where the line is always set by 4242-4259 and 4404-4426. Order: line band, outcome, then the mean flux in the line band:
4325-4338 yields 2.57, 12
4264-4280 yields 1.37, 14.1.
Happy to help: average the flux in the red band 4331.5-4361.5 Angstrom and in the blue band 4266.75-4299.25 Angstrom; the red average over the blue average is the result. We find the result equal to 1.13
